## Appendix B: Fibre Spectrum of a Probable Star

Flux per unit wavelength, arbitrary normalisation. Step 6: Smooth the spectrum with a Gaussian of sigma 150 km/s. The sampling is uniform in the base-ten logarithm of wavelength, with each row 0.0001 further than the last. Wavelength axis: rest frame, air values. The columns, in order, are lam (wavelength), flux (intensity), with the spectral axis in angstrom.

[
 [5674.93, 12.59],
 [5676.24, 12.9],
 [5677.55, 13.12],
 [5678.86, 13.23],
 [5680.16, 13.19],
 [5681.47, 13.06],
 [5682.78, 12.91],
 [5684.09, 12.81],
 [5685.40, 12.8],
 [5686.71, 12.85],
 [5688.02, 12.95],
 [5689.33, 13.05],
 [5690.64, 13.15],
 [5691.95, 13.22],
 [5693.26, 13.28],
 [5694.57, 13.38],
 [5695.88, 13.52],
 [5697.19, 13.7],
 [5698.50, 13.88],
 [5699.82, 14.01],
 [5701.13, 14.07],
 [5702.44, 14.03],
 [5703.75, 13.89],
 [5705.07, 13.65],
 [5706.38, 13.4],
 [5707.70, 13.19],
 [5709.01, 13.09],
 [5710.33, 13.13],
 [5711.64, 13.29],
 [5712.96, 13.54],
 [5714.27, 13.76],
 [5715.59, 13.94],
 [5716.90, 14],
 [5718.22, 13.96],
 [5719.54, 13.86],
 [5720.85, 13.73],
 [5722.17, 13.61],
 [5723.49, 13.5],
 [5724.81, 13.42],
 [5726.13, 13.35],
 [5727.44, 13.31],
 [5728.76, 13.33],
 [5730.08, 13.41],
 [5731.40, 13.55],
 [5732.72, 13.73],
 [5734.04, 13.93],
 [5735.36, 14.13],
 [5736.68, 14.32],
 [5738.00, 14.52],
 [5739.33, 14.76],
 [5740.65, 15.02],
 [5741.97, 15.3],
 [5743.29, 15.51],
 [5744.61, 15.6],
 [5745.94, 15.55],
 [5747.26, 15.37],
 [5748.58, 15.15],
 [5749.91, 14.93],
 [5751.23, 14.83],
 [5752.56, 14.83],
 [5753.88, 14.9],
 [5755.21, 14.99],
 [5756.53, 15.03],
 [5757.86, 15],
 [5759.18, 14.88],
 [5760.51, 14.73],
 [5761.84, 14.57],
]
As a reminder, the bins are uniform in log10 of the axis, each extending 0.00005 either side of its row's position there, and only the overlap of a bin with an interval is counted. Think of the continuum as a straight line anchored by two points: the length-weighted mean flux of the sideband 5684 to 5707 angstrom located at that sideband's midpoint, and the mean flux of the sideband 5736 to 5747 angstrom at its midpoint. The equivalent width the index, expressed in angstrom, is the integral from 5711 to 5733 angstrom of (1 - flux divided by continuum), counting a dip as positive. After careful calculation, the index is 1.2 angstrom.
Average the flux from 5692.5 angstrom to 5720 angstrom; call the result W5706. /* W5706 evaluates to 13.6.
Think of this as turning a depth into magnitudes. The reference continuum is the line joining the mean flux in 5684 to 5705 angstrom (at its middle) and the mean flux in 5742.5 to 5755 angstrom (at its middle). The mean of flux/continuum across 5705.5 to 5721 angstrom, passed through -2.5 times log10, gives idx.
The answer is 0.04 mag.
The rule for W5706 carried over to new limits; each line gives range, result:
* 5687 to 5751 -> 13.9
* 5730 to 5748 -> 14.7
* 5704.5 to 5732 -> 13.5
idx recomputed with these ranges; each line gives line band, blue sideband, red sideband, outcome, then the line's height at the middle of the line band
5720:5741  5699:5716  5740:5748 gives 0.07 mag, 14.7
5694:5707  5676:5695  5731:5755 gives -0.02 mag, 13.5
